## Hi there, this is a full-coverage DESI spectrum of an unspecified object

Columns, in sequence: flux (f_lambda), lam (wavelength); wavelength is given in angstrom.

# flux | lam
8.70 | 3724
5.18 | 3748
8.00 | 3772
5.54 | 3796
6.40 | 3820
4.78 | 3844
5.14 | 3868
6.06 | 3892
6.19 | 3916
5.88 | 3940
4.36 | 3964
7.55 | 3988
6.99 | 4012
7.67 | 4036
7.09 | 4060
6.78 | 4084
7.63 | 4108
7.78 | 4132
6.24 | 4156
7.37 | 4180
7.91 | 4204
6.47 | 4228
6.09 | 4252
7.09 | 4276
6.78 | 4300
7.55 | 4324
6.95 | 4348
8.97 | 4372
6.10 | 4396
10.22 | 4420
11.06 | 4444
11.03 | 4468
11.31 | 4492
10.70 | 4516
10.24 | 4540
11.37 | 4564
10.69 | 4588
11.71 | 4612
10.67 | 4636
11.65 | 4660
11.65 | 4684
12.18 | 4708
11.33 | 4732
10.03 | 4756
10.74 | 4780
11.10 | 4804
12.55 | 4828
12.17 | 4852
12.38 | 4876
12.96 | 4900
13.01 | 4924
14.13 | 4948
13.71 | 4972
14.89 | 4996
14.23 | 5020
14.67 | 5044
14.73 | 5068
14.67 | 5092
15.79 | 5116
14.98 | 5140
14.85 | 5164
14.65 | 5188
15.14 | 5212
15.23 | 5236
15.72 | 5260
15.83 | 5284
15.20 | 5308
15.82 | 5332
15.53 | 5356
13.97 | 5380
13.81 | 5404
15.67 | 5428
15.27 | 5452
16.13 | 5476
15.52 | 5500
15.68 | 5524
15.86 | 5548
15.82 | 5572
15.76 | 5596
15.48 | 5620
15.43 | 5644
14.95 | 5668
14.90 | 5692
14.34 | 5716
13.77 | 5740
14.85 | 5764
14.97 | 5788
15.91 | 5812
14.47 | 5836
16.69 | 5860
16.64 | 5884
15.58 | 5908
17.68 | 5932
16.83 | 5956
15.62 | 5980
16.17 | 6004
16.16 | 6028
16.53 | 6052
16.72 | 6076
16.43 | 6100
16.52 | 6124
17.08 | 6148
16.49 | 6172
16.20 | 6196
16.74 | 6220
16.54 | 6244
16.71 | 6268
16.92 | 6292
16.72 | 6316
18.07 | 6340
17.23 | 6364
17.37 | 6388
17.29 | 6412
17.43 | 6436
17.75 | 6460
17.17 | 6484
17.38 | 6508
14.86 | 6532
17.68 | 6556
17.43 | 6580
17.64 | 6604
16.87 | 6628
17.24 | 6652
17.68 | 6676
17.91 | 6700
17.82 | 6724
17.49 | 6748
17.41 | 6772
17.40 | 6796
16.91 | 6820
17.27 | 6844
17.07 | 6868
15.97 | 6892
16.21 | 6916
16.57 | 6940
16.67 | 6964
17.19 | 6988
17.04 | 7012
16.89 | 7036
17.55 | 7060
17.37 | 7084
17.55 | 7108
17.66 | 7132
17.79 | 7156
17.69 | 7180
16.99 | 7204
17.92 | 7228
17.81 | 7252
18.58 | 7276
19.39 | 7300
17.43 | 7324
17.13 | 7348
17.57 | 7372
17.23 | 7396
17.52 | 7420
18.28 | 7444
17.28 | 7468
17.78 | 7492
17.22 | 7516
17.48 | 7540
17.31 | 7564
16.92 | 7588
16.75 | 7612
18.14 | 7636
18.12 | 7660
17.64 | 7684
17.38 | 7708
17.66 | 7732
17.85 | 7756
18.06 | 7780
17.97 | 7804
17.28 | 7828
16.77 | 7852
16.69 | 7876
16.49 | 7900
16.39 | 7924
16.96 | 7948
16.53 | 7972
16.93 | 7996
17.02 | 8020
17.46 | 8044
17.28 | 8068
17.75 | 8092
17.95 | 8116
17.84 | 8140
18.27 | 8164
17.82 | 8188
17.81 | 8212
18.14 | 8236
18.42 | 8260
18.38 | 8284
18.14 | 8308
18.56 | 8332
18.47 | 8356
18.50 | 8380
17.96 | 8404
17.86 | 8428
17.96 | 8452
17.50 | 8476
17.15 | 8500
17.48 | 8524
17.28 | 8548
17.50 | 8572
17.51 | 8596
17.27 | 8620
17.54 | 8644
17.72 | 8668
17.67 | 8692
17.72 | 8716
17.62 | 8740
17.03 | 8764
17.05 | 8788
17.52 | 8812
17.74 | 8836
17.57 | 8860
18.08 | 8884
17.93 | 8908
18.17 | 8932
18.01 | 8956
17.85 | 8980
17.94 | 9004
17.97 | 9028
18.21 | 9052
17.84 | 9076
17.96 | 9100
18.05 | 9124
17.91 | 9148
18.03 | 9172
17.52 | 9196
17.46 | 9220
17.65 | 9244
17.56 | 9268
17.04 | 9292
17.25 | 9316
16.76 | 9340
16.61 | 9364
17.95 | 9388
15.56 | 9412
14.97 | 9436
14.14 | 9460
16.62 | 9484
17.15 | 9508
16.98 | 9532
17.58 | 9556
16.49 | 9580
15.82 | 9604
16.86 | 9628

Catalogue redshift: 0.11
